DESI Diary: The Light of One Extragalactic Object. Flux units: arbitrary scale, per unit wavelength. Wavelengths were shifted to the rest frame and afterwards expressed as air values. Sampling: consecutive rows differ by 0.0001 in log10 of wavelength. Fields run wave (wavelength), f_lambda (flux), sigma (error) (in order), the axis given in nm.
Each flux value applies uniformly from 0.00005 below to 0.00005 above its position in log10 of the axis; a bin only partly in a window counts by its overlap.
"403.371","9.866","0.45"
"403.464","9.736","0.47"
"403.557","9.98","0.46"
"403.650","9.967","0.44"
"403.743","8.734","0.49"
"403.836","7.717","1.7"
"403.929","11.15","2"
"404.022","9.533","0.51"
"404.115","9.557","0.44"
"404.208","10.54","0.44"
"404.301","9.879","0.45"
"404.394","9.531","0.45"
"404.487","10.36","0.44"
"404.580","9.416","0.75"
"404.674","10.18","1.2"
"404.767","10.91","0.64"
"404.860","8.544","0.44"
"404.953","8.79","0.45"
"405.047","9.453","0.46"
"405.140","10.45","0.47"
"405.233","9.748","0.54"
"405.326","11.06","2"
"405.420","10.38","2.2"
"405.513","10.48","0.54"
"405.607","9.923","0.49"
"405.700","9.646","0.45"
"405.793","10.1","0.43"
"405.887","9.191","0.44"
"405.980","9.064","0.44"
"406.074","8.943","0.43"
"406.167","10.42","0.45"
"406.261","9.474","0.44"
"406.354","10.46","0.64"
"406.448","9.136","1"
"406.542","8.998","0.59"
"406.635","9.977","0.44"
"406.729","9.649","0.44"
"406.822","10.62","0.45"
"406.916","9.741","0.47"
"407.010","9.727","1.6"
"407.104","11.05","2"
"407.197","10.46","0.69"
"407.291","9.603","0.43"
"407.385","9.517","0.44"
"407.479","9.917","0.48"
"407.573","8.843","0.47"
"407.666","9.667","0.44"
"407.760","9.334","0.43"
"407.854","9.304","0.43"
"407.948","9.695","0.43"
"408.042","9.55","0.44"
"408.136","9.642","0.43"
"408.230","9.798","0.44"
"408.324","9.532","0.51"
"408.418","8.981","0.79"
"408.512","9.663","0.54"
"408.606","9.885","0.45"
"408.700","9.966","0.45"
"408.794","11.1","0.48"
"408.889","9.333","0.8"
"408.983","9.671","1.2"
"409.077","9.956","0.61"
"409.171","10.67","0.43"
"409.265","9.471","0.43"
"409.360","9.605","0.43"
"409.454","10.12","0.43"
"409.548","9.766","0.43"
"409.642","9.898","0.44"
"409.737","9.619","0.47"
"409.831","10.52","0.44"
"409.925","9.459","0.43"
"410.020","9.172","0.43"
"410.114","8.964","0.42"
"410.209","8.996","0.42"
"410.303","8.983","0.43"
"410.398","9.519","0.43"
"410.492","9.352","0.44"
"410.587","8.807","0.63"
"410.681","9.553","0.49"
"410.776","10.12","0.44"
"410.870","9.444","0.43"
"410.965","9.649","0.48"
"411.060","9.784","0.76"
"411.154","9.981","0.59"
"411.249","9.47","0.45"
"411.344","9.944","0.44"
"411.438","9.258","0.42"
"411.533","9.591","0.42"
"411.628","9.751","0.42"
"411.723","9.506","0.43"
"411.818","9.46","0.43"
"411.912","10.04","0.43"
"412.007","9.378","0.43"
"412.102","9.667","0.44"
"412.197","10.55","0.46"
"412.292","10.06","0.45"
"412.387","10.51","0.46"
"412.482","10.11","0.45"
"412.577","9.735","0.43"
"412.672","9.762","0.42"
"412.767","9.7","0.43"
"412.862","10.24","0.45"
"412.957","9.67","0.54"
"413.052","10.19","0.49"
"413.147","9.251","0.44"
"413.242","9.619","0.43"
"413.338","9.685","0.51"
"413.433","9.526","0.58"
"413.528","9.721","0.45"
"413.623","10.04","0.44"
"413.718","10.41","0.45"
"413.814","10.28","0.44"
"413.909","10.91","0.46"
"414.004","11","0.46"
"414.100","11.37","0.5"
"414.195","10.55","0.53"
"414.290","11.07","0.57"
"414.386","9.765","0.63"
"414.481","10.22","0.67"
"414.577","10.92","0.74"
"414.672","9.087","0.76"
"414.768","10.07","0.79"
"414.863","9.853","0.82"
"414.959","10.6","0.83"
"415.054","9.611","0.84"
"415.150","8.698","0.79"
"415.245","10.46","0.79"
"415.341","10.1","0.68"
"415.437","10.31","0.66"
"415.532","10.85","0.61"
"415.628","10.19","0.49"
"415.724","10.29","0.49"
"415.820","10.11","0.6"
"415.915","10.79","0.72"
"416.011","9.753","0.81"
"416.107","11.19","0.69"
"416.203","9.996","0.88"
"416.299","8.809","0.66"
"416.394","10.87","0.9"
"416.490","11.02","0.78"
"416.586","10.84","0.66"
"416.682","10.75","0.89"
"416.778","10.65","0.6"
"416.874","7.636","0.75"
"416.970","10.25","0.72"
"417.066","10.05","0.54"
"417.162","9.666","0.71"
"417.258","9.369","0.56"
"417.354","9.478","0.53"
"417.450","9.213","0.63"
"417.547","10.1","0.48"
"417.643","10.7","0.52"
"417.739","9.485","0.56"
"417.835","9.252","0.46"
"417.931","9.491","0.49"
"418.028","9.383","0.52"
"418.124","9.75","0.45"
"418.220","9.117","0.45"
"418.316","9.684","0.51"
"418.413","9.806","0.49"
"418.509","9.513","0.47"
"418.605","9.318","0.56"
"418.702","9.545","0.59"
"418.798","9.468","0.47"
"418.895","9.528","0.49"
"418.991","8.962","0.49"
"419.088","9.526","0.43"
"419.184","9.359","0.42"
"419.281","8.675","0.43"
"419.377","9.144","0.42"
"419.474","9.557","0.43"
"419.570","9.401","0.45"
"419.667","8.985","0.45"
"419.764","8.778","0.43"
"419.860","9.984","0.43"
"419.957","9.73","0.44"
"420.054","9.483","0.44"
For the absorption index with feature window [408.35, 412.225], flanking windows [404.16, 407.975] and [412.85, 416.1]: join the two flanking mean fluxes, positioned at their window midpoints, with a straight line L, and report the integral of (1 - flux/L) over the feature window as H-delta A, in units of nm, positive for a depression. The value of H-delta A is 0.12 nm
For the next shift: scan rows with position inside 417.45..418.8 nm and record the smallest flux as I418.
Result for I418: 9.117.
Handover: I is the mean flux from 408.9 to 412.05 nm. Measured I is 9.62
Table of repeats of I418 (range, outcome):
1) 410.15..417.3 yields 7.636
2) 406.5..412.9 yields 8.807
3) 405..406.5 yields 8.943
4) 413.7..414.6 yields 9.765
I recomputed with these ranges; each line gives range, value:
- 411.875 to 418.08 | 10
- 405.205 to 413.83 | 9.76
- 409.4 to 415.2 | 9.85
